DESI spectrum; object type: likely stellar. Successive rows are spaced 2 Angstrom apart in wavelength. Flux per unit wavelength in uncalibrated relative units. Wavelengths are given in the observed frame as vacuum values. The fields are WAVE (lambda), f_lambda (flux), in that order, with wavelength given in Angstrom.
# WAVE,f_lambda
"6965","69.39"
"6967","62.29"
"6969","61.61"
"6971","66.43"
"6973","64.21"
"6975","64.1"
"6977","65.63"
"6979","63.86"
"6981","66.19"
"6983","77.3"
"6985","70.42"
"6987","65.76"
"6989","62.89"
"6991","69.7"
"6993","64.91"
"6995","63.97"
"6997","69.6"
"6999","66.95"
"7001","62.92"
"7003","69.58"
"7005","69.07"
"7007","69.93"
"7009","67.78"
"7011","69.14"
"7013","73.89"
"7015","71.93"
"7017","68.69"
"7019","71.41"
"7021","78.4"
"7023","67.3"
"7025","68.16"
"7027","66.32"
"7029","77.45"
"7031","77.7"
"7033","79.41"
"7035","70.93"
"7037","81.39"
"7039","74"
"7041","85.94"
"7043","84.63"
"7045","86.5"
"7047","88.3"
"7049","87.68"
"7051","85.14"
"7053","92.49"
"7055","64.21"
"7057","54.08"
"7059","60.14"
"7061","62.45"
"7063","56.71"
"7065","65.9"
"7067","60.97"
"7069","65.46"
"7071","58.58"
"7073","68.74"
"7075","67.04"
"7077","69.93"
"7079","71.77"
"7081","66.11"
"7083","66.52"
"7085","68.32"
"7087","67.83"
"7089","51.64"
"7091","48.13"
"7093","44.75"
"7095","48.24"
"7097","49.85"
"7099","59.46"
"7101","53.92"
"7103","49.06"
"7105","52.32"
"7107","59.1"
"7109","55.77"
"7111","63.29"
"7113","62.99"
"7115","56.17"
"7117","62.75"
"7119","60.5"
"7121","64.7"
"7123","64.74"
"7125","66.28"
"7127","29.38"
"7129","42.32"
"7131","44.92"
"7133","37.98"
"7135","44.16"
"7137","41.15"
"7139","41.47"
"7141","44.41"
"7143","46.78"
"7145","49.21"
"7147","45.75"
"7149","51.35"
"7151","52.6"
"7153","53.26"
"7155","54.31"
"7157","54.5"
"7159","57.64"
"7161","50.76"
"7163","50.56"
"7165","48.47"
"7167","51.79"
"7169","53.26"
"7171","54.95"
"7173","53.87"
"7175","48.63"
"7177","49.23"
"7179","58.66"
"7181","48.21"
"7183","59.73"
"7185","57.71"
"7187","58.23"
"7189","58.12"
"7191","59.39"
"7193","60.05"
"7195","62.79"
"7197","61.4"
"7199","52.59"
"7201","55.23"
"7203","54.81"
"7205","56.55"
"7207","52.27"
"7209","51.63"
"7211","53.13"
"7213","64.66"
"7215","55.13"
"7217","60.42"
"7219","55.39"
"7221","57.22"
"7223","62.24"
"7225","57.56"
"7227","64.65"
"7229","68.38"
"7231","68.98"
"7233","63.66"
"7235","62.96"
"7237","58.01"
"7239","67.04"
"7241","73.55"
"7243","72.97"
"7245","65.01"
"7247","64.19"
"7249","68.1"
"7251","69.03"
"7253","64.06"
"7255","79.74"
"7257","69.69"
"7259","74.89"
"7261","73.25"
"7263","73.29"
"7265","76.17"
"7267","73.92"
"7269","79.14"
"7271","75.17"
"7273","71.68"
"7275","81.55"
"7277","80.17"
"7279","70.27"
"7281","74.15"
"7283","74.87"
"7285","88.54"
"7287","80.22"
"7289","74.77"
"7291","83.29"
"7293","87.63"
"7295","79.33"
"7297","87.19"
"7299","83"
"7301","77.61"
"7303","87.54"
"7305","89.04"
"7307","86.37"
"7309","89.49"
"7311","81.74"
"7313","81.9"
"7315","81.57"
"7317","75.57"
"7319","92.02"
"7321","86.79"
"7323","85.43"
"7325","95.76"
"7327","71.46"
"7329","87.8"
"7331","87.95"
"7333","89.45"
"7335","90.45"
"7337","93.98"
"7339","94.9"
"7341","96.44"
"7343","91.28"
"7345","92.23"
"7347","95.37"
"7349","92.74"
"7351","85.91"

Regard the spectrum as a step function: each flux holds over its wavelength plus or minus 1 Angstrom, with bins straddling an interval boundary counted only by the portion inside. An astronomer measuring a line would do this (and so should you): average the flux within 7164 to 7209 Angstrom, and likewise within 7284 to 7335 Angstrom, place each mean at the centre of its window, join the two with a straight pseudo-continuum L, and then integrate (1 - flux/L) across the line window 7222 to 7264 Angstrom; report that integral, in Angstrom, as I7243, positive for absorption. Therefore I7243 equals 0.63 Angstrom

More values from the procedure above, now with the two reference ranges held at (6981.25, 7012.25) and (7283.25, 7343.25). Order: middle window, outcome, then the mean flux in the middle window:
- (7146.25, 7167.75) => 7.0 Angstrom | 52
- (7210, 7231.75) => 5.4 Angstrom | 60.6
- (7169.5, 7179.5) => 3.2 Angstrom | 52.8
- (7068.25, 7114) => 8.6 Angstrom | 59.5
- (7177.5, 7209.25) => 9.0 Angstrom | 56.7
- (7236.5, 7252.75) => 2.9 Angstrom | 67.4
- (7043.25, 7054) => -2.6 Angstrom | 87.8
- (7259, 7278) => 1.7 Angstrom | 76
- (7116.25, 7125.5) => 1.4 Angstrom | 63.7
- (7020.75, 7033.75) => -0.6 Angstrom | 73.1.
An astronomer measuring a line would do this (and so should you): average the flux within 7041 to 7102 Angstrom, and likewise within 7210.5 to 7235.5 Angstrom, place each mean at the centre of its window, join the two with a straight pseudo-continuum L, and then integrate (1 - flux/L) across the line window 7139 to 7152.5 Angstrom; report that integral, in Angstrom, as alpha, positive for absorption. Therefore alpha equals 3.3 Angstrom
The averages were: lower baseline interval 66.2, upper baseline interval 61.2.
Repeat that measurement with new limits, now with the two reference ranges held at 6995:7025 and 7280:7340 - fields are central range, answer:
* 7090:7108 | 5.4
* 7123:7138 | 6.0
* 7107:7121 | 2.7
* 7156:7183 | 8.7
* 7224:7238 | 3.0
